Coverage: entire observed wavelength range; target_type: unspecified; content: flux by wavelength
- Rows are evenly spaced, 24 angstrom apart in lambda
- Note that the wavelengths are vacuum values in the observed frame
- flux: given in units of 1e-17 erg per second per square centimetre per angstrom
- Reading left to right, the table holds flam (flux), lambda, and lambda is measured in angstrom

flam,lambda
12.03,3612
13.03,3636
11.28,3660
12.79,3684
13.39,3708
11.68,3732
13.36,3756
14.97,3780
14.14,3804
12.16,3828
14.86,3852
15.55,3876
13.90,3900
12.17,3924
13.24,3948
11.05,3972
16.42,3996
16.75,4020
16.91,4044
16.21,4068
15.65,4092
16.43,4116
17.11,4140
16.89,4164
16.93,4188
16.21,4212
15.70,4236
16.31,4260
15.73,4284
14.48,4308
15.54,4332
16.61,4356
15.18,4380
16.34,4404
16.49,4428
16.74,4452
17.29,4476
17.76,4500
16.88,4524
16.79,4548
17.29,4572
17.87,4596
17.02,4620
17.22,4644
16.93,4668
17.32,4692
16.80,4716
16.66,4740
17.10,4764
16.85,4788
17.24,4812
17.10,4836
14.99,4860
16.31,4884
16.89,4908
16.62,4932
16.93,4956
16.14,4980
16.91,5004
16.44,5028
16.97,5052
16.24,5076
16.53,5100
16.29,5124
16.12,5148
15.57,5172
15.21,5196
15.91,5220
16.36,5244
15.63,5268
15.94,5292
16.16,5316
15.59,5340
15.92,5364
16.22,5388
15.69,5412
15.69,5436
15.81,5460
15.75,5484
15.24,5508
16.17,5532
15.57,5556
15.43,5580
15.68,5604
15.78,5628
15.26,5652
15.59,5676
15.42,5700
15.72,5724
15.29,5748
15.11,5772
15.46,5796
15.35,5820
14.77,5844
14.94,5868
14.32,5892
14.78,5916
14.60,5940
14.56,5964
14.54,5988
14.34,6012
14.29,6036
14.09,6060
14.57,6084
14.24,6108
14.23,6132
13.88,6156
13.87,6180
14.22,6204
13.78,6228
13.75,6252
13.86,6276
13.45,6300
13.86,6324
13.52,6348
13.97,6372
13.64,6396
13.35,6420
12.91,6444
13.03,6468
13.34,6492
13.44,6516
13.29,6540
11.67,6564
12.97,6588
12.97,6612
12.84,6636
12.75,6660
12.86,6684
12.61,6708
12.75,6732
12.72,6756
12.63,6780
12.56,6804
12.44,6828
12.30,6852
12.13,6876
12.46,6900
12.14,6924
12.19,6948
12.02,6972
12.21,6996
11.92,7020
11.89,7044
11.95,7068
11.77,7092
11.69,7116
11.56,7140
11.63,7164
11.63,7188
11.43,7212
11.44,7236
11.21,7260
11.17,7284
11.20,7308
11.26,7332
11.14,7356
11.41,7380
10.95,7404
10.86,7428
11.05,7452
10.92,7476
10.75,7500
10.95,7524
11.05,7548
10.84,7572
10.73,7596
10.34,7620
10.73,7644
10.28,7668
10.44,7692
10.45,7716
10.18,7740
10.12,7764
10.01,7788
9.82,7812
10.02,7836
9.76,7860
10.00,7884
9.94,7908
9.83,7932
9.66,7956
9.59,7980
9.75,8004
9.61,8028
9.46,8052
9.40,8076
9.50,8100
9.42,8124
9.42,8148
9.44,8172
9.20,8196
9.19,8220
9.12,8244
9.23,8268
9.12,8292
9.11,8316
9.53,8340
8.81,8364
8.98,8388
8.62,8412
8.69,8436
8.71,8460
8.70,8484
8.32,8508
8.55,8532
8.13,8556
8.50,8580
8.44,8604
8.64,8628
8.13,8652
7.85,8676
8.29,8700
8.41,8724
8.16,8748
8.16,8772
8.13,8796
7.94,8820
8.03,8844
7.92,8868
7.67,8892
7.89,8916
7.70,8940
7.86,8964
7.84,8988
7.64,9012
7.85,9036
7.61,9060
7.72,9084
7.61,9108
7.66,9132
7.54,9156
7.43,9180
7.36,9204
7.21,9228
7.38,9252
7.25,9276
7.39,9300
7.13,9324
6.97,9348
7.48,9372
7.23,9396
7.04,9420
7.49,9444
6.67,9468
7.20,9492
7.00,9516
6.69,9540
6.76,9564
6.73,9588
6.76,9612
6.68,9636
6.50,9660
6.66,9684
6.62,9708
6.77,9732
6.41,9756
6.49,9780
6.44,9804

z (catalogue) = 0.000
